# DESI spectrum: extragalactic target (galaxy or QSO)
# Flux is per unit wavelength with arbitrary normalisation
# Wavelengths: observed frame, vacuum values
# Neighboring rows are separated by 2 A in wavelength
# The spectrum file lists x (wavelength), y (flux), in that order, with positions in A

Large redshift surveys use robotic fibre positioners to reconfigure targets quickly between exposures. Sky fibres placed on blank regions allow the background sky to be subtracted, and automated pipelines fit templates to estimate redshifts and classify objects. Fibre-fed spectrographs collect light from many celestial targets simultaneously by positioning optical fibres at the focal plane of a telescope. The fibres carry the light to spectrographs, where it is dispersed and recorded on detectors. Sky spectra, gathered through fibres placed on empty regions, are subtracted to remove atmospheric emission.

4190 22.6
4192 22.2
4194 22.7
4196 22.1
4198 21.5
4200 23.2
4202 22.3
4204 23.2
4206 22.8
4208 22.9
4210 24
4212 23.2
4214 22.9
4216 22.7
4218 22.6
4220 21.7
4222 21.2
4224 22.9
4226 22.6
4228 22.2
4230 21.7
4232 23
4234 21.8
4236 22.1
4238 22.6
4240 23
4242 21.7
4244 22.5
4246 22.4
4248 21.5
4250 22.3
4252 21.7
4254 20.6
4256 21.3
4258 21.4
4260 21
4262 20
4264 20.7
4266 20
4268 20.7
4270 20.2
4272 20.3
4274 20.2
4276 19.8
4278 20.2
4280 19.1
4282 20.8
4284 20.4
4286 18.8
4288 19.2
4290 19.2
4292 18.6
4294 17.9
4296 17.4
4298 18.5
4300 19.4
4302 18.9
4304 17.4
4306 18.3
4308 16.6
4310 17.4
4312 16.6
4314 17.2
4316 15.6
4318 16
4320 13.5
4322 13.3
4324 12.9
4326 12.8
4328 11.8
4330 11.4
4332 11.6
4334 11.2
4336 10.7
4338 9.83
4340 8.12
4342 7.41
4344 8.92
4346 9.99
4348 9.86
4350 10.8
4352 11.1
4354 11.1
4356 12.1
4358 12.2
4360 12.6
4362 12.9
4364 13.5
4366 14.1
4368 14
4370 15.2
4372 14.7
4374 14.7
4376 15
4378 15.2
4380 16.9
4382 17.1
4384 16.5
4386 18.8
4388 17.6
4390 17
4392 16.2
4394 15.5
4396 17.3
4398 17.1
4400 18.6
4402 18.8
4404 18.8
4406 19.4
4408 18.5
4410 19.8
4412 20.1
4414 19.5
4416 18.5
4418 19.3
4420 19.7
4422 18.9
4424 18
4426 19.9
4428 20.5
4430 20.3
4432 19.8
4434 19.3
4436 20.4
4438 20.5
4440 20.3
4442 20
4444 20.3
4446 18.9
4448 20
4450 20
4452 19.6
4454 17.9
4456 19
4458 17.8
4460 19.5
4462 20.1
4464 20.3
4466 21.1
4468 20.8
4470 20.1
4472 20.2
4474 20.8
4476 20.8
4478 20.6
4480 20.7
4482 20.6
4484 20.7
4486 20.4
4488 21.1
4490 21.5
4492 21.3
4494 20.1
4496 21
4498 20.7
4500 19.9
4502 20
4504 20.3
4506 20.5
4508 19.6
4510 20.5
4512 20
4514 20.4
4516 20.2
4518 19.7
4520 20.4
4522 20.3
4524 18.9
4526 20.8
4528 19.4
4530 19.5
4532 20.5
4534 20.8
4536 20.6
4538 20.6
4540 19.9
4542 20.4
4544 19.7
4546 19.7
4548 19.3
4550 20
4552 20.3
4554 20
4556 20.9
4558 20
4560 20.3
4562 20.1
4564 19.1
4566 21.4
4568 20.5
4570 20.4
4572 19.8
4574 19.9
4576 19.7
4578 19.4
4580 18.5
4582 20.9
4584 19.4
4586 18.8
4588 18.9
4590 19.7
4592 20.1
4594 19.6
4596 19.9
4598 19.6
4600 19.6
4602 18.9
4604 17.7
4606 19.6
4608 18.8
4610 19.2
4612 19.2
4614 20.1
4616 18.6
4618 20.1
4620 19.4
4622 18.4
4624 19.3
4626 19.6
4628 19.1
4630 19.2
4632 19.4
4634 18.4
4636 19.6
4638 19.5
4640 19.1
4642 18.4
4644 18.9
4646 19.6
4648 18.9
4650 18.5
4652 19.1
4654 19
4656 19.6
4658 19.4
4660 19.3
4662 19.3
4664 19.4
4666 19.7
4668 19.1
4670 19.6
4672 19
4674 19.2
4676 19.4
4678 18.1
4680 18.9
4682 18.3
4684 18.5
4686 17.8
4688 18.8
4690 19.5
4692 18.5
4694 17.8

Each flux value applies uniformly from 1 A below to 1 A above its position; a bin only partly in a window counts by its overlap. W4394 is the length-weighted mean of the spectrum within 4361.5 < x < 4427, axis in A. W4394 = 17.2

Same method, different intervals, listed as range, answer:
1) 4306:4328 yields 15.2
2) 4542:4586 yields 19.9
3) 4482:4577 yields 20.2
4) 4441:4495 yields 20.2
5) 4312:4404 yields 13.8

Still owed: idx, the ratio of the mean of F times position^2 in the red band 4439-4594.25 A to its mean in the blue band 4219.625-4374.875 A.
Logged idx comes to 1.30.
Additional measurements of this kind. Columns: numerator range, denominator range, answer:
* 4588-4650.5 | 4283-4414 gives 1.42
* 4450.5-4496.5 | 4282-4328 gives 1.28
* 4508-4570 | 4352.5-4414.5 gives 1.34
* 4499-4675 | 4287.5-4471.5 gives 1.30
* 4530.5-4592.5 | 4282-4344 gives 1.47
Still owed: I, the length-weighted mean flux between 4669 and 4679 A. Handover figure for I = 19.1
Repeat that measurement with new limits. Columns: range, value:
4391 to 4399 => 16.5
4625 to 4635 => 19.1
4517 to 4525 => 19.8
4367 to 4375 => 14.6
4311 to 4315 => 16.9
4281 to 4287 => 20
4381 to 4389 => 17.5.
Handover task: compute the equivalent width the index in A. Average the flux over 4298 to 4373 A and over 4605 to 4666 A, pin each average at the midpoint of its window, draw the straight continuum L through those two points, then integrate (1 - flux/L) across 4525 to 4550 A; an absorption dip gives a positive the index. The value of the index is -4.1 A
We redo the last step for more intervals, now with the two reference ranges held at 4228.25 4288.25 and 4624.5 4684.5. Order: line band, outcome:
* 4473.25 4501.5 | -1.10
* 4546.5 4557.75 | -0.26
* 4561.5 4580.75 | -0.36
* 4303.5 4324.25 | 4.82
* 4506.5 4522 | -0.26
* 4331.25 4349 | 9.41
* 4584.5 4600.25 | -0.08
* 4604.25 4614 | 0.08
